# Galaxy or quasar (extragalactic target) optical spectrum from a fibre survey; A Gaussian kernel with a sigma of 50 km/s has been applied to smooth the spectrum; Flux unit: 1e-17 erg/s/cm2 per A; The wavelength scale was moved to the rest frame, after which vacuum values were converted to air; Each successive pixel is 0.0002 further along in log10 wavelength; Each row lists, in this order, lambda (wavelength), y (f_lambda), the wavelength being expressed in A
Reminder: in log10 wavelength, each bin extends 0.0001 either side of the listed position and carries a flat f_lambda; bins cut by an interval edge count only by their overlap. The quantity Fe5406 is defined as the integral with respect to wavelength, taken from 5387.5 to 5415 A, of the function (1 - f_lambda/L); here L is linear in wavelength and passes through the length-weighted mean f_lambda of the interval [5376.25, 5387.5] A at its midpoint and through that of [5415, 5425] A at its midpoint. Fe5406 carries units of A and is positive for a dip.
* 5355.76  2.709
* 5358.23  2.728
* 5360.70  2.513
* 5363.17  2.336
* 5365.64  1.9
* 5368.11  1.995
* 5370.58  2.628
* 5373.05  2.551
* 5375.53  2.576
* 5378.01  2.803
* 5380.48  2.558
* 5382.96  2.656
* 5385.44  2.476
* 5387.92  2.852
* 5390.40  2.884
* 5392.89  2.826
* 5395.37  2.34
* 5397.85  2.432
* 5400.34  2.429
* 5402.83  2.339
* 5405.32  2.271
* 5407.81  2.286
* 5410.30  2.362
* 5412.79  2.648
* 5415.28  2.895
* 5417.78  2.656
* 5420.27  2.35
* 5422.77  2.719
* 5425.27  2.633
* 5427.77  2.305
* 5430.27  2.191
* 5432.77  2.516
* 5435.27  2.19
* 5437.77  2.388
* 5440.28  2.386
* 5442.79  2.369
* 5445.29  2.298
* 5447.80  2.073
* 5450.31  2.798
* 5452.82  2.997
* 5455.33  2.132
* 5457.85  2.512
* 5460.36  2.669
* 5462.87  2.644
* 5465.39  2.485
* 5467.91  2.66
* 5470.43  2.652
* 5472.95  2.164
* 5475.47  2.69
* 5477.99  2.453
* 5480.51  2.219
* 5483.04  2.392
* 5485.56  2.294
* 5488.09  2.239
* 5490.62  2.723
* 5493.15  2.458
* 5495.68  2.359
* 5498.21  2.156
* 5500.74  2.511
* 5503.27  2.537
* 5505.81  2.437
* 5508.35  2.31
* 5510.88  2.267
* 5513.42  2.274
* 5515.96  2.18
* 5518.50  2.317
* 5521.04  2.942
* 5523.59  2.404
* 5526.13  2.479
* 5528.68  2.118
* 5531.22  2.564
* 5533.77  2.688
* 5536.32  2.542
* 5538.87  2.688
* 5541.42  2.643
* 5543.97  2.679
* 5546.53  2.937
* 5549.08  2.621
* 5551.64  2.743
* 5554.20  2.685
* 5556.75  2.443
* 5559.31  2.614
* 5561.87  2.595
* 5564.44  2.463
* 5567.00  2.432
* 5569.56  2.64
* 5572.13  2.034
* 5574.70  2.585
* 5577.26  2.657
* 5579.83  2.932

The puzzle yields 1.2 A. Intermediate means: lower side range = 2.64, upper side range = 2.63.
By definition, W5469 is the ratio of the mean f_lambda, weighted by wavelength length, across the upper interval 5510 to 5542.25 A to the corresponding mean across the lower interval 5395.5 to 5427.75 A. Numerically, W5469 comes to 0.99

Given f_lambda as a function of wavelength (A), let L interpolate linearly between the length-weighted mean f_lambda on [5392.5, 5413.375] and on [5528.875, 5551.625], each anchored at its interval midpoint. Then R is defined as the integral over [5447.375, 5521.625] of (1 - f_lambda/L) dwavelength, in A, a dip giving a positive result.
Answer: 2.9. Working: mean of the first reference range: 2.41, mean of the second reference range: 2.65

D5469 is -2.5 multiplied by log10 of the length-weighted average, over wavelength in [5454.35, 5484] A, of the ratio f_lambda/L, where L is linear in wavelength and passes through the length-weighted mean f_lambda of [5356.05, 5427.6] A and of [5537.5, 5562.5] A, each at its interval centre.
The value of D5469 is 0.05 mag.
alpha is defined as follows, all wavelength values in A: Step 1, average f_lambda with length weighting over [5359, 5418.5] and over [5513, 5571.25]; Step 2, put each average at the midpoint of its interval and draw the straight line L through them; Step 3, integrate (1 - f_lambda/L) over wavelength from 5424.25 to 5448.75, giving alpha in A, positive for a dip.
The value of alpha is 1.8 A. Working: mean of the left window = 2.51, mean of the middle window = 2.34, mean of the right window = 2.55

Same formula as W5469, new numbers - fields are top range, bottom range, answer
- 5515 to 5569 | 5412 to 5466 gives 1.03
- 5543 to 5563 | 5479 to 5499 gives 1.13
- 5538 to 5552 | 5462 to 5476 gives 1.07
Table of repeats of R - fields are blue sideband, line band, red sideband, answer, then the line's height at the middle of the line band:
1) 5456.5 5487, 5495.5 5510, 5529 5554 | 1.0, 2.56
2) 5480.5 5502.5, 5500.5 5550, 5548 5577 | -1.0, 2.46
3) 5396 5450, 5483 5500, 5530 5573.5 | 0.9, 2.51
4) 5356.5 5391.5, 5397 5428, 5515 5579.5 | 0.6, 2.54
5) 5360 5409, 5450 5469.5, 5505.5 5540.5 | -1.1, 2.46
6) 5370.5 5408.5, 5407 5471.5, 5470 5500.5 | -0.5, 2.47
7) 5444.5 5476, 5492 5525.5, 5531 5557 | 2.7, 2.61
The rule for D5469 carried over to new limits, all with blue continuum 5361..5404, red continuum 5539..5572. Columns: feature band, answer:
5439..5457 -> 0.05 mag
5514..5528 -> 0.06 mag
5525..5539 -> 0.04 mag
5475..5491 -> 0.07 mag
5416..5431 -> 0.01 mag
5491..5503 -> 0.07 mag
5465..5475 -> 0.02 mag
